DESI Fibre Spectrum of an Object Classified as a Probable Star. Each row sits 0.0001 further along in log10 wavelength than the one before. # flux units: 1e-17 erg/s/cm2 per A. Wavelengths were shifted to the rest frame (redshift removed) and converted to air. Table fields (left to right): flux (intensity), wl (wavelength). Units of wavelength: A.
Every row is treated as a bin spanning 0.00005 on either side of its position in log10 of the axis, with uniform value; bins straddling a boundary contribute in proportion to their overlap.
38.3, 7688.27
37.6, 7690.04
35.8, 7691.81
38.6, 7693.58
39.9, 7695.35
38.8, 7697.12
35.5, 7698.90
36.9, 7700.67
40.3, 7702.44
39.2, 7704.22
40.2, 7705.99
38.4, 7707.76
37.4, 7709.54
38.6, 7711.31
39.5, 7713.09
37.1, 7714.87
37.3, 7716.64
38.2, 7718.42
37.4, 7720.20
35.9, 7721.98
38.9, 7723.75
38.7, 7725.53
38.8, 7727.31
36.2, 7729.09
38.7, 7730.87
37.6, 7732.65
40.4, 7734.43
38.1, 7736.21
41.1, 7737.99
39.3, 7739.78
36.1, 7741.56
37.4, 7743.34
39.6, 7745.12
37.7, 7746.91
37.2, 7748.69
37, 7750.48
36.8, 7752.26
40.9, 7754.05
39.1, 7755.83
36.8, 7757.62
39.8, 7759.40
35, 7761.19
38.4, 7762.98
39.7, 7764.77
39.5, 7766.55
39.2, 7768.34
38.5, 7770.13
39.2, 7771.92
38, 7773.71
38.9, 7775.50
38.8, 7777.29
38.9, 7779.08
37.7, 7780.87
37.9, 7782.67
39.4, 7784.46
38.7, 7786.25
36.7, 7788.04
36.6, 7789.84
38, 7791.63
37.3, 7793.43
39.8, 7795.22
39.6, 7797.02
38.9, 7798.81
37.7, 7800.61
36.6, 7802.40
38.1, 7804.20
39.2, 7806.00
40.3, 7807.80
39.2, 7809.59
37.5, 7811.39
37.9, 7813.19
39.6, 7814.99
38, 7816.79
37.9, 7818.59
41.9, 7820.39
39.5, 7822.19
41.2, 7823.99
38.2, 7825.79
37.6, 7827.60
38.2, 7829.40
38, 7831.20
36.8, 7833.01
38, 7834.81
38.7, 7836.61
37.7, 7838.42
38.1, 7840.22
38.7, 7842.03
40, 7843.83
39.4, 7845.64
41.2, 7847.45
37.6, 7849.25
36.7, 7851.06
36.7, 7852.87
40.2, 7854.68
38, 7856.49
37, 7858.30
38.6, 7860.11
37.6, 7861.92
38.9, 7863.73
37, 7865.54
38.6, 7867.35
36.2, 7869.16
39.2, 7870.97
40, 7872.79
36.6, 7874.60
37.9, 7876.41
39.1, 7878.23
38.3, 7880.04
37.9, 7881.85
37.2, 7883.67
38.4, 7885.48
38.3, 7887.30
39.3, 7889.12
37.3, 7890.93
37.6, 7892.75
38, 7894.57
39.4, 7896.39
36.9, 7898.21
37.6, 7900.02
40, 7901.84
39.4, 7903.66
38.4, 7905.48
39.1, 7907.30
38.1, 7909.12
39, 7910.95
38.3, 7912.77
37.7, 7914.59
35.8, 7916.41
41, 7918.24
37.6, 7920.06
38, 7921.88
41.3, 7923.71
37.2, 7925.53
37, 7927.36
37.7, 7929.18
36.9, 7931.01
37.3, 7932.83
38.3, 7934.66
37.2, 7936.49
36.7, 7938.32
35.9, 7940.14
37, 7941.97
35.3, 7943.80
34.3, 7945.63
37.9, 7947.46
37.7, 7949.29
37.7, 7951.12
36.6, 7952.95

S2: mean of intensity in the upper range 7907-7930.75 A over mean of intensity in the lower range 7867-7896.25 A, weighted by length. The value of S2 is 1.00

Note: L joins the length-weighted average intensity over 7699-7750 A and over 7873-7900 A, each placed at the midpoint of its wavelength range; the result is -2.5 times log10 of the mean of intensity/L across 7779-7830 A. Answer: -0.01 mag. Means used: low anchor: 38.2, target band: 38.5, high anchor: 38.1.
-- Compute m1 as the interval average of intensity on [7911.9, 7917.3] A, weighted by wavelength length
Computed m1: 37.3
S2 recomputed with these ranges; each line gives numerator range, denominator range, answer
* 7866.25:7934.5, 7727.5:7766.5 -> 1.00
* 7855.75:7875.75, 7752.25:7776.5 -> 0.98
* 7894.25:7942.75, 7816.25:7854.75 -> 0.98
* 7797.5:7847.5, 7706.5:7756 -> 1.01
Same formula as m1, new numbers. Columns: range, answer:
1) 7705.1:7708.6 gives 39.4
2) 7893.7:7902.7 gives 38.4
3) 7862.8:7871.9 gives 38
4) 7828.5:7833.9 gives 37.7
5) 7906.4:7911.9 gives 38.7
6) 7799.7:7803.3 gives 37.2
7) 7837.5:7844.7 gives 38.6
